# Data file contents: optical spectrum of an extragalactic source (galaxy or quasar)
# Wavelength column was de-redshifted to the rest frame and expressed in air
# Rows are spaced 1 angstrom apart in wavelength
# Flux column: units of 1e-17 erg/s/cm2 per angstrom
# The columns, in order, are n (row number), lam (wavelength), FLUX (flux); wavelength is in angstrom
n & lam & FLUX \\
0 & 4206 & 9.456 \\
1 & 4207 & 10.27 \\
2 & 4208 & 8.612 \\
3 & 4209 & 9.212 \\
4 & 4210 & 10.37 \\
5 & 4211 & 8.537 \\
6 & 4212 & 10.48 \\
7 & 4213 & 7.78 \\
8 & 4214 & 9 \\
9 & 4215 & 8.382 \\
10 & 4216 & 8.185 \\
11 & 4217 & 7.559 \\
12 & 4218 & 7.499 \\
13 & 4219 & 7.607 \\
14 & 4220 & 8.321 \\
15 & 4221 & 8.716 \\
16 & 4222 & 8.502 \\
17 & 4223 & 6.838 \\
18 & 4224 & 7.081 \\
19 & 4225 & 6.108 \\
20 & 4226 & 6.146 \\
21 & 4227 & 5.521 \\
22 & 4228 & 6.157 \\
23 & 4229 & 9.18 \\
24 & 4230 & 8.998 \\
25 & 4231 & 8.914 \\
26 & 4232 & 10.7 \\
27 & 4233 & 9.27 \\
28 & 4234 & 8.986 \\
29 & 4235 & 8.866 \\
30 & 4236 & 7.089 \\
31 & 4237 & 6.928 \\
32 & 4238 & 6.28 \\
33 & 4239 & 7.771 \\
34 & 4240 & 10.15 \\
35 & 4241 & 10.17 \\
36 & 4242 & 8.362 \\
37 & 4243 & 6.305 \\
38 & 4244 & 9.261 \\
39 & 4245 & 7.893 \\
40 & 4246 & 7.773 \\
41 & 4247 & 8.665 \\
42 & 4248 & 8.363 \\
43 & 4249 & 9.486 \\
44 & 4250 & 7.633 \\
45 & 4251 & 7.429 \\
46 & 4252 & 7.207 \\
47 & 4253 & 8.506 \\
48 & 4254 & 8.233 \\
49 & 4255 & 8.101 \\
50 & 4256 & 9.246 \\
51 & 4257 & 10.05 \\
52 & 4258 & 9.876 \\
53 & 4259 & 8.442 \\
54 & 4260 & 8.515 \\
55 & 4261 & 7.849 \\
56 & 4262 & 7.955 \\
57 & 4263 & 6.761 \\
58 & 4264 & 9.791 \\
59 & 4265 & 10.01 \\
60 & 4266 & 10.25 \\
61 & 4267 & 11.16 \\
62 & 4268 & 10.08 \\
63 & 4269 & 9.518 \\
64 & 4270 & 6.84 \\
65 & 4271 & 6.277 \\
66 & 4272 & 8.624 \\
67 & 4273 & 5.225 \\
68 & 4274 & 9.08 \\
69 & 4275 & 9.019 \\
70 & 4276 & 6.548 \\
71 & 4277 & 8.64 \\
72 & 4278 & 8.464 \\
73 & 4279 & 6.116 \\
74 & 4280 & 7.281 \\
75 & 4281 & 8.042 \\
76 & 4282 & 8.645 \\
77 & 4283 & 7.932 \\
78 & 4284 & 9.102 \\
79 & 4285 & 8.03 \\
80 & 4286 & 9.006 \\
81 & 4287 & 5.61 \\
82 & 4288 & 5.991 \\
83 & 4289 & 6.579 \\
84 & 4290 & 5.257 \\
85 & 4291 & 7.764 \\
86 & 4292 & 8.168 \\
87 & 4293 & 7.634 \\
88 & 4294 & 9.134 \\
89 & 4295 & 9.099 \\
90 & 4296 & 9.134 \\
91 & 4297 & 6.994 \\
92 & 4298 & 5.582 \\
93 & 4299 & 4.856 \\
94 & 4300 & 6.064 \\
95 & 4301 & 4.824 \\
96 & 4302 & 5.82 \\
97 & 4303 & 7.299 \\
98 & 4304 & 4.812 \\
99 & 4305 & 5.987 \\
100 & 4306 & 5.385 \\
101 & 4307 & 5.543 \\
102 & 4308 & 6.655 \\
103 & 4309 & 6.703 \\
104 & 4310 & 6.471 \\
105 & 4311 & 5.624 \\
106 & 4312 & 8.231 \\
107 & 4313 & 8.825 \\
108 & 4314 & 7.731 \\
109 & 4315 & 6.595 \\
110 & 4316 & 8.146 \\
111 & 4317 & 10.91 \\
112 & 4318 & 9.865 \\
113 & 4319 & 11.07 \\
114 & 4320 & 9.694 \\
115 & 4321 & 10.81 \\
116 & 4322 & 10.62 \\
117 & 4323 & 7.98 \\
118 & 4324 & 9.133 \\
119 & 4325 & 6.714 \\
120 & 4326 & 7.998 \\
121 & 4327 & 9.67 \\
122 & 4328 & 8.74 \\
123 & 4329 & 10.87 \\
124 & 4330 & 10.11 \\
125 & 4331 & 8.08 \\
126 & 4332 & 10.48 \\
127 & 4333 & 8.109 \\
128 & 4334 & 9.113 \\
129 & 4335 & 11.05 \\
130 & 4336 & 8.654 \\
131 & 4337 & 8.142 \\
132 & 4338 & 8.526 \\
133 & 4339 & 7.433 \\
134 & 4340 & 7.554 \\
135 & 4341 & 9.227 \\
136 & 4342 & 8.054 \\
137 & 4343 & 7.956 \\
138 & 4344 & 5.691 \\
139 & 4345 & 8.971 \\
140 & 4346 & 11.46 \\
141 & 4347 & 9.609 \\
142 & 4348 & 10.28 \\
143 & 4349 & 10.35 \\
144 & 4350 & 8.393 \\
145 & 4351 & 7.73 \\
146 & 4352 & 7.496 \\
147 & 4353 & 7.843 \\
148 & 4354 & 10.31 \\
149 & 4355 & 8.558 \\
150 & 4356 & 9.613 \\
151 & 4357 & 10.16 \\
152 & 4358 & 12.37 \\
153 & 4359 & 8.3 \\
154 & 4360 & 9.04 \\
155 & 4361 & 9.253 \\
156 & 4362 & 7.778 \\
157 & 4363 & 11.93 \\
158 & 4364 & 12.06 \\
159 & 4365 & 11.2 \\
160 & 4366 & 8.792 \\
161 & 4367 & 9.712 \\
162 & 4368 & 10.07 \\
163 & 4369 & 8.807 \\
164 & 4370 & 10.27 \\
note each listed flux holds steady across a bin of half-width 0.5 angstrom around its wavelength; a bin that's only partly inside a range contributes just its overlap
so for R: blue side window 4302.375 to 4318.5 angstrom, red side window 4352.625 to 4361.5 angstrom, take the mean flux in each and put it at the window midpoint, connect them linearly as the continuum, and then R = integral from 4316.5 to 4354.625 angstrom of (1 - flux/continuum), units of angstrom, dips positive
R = -3.18 angstrom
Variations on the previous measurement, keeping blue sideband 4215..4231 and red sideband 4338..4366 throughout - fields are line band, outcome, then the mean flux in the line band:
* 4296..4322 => 4.0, 7.32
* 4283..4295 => 1.2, 7.57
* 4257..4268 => -1.5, 9.15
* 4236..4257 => -0.9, 8.21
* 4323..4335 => -0.2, 9.04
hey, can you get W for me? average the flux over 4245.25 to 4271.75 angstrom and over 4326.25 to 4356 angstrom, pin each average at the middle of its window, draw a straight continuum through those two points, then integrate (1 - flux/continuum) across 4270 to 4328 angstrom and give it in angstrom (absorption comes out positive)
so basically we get 7.69 angstrom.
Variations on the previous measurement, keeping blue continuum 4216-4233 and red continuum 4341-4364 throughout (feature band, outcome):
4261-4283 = 0.1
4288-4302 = 2.7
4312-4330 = -0.6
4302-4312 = 2.9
